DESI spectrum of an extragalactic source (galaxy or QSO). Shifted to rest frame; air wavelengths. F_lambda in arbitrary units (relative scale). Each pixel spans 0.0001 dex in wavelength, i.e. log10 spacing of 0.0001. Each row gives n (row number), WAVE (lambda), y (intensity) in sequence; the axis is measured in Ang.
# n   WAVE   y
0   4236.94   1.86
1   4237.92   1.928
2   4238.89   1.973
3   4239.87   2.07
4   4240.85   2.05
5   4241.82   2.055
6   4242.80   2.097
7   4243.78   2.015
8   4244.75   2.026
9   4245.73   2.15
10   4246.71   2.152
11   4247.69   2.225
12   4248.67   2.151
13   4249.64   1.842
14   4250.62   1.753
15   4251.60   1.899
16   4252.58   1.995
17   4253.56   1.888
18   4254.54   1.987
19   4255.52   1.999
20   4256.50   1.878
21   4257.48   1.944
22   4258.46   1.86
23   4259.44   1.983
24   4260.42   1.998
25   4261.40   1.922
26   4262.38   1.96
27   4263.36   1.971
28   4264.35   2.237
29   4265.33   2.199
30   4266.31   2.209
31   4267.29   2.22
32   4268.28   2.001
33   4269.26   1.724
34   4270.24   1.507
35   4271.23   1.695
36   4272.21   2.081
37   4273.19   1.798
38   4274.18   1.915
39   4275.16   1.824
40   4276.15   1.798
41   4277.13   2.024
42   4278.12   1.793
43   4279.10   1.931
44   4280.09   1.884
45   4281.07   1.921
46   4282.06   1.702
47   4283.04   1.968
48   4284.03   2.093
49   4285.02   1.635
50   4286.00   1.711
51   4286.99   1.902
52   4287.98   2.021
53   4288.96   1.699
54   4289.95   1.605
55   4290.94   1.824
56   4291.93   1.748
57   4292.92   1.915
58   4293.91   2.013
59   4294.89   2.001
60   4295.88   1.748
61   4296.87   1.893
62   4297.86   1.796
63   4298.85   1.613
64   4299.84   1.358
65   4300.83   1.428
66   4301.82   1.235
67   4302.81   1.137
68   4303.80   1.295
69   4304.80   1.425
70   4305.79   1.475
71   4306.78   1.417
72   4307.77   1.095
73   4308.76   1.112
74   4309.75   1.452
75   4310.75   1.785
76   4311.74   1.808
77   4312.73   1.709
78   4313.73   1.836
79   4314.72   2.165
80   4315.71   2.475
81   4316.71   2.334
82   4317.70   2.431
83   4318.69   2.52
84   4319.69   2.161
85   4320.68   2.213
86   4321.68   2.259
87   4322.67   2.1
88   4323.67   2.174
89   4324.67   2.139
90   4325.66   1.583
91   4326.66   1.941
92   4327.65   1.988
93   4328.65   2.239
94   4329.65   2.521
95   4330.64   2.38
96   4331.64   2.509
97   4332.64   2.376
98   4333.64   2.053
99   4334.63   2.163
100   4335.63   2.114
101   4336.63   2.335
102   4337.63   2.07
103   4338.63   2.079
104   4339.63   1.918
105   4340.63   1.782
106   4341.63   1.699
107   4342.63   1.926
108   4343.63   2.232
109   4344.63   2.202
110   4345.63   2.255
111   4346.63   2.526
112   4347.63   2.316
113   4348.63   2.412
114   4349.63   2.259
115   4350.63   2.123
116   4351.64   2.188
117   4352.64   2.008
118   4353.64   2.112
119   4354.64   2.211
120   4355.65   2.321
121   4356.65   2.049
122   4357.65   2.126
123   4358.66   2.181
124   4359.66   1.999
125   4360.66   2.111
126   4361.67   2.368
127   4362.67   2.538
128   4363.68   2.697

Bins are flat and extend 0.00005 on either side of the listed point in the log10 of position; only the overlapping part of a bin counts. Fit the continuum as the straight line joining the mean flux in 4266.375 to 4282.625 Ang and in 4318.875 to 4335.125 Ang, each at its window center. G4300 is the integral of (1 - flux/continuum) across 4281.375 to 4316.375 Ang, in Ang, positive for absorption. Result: 5.6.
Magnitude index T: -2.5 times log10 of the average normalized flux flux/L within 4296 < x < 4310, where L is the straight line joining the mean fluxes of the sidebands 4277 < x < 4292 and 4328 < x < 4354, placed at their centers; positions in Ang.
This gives 0.35 mag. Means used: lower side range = 1.84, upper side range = 2.18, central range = 1.42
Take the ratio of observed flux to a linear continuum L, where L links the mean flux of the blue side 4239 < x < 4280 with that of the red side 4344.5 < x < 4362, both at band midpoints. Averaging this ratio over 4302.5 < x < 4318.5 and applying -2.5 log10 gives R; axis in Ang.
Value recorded 0.23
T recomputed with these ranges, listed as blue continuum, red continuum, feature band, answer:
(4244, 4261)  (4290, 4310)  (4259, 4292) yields -0.074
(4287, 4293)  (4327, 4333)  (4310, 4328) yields 0.050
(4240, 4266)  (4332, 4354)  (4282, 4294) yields 0.129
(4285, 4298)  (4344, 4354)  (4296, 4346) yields 0.070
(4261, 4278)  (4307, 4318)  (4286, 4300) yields 0.042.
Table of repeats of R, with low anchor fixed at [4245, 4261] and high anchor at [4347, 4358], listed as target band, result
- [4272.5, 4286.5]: 0.10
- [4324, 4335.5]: -0.01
